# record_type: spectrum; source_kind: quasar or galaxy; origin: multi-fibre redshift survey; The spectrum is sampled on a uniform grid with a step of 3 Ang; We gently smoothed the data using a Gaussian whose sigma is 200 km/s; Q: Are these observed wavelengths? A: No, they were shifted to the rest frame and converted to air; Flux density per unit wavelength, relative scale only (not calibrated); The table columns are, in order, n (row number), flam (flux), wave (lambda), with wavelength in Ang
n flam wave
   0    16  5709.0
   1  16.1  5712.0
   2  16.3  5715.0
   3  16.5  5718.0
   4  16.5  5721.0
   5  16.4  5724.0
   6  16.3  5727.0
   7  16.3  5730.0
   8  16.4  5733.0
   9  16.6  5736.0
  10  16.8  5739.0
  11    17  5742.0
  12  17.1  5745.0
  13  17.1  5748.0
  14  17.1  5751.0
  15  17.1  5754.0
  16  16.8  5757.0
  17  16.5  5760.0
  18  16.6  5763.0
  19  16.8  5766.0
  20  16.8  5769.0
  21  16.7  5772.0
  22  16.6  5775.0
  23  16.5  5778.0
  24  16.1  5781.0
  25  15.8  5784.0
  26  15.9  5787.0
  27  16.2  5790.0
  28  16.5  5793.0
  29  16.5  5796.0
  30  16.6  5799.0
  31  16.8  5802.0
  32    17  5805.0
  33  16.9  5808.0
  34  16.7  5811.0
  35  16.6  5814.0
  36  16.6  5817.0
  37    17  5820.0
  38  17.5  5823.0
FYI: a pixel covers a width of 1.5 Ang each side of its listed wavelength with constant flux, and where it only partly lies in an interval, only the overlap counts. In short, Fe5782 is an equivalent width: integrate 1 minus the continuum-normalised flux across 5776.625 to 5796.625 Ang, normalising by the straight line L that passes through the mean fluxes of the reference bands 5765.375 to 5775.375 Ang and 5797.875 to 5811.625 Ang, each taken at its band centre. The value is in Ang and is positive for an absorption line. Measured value 0.68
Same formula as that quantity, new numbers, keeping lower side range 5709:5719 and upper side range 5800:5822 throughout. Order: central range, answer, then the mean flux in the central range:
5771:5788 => 0.4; 16.3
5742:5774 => -0.7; 16.9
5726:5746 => -0.3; 16.6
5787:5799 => 0.2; 16.4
